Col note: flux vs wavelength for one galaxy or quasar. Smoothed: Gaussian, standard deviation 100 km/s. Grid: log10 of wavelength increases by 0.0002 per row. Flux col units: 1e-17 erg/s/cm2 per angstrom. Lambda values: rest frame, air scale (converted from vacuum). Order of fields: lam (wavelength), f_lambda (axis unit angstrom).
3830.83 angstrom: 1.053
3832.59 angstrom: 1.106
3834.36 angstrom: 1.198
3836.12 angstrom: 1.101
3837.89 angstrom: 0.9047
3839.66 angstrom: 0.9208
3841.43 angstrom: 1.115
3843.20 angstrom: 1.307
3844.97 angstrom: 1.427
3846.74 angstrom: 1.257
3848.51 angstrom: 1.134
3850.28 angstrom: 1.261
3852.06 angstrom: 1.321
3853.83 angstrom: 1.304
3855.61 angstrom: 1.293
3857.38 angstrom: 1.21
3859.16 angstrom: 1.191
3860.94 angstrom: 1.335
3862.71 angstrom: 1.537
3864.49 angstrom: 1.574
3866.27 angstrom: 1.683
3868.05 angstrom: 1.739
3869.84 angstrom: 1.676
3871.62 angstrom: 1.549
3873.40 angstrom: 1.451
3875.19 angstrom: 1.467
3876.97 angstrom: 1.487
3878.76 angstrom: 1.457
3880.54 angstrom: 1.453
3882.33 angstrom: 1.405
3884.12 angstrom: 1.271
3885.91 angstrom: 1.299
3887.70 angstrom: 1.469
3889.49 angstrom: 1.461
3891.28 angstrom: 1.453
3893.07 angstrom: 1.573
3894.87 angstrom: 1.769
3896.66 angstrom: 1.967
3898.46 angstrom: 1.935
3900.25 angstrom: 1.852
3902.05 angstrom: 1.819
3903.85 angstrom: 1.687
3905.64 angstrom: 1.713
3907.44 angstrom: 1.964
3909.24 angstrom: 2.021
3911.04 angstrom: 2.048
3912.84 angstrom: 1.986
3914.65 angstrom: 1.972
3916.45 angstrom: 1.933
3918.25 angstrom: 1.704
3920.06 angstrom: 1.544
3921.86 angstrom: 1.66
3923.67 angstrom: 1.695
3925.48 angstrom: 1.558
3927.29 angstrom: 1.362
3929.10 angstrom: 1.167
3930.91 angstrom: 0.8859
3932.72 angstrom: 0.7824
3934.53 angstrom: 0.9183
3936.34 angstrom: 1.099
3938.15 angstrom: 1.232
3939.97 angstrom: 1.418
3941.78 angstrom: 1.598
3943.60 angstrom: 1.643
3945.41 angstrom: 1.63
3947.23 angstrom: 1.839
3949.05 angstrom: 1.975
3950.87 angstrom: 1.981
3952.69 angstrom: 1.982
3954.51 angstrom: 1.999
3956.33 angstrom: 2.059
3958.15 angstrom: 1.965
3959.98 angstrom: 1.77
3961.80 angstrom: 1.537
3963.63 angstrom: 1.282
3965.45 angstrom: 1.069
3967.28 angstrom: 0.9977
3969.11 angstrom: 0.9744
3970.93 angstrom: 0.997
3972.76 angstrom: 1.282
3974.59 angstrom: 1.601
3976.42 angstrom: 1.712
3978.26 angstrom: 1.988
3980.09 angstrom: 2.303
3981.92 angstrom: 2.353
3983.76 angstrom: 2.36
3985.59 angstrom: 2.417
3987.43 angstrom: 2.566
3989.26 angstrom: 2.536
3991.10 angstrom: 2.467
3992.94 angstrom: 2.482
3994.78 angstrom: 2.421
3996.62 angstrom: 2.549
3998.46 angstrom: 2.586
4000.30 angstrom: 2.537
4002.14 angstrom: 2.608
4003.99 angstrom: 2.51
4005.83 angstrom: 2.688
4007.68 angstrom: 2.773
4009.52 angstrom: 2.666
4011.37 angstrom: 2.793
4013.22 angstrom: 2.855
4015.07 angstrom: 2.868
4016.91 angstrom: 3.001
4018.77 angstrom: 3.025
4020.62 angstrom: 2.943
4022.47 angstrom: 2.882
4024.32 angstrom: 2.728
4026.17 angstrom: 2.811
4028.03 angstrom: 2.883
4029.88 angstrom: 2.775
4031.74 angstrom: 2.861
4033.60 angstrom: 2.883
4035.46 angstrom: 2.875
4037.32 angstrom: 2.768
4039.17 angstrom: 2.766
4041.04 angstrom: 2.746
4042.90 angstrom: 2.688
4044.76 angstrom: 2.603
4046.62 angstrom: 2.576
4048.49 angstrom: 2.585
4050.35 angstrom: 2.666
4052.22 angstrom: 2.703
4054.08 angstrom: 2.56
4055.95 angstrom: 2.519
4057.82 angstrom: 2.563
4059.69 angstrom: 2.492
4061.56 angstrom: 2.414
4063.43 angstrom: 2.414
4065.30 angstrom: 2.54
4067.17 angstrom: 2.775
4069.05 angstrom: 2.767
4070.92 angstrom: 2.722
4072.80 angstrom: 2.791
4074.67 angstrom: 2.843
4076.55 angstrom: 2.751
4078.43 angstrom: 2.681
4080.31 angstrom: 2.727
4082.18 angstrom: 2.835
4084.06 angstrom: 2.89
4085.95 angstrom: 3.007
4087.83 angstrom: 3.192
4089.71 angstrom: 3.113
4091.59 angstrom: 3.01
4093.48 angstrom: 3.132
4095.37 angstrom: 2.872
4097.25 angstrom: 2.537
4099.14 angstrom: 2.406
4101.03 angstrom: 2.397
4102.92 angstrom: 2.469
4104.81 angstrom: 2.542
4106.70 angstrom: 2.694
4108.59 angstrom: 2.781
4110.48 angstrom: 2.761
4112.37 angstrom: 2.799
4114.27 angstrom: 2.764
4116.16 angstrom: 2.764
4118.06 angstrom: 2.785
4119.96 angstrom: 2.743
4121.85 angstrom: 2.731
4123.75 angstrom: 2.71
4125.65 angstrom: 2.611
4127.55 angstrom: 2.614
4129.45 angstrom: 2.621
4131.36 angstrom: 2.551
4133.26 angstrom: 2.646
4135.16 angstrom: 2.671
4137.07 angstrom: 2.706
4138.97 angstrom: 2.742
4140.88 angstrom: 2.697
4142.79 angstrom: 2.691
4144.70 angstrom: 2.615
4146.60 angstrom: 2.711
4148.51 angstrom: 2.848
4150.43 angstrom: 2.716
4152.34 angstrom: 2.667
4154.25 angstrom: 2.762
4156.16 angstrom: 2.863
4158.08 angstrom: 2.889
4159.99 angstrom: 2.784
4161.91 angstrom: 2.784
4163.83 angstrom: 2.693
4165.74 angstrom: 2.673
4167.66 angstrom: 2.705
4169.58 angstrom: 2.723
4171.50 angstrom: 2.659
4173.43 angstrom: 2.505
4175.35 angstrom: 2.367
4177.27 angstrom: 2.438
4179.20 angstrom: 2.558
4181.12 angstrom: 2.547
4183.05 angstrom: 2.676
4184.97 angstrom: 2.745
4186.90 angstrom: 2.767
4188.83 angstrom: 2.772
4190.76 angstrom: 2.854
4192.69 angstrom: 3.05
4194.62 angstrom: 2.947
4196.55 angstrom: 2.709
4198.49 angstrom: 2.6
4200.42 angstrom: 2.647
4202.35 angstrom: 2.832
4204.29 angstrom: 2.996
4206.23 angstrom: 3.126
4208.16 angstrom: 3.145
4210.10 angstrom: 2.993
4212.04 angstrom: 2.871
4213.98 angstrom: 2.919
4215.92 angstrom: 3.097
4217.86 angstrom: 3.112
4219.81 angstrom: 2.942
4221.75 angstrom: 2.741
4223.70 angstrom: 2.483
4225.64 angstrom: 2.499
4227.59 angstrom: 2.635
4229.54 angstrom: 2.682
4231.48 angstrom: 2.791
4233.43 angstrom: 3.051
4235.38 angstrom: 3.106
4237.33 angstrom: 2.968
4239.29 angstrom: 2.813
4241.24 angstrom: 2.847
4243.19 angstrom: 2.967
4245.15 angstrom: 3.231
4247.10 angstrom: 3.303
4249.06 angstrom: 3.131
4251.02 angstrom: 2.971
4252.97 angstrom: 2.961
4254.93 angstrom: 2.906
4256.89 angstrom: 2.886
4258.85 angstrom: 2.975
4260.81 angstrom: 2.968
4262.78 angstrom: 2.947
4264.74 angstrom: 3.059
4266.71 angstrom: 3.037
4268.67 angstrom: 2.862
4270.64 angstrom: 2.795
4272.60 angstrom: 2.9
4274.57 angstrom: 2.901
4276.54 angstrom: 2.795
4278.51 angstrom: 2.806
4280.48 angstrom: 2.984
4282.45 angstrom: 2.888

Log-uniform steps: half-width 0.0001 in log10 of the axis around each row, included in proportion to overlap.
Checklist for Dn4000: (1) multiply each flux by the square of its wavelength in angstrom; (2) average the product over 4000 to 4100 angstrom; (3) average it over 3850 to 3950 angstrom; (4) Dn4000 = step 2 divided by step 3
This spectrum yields 1.92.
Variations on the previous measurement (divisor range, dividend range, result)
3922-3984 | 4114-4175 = 1.91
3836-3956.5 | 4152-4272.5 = 2.18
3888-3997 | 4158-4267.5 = 1.87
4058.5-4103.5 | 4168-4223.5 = 1.08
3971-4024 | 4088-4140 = 1.16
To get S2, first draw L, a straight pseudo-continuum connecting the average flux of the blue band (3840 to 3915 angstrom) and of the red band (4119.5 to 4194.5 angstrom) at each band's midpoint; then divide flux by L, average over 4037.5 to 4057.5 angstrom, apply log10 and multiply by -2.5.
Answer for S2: -0.18 mag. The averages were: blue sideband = 1.54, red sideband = 2.7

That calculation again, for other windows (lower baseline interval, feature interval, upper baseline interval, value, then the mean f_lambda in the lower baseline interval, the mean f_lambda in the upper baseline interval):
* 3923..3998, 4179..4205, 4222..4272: -0.03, 1.73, 2.91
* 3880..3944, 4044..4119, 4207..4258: -0.19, 1.56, 2.93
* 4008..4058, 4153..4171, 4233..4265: 0.06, 2.77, 3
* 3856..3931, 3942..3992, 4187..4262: 0.04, 1.6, 2.91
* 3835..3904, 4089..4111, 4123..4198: -0.12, 1.44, 2.7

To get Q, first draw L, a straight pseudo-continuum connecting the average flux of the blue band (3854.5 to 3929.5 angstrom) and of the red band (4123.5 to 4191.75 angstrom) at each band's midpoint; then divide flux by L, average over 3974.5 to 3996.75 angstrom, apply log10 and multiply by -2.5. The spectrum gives -0.16 mag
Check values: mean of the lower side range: 1.61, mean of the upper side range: 2.68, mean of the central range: 2.31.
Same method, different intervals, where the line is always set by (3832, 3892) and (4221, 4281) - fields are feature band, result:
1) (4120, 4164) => -0.102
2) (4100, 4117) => -0.143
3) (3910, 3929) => -0.097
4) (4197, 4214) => -0.067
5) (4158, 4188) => -0.025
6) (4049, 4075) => -0.216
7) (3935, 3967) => 0.050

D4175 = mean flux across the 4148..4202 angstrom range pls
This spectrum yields 2.71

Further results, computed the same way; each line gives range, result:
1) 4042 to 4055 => 2.63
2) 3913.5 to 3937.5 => 1.41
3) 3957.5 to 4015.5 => 2.14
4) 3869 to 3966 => 1.6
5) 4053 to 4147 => 2.71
